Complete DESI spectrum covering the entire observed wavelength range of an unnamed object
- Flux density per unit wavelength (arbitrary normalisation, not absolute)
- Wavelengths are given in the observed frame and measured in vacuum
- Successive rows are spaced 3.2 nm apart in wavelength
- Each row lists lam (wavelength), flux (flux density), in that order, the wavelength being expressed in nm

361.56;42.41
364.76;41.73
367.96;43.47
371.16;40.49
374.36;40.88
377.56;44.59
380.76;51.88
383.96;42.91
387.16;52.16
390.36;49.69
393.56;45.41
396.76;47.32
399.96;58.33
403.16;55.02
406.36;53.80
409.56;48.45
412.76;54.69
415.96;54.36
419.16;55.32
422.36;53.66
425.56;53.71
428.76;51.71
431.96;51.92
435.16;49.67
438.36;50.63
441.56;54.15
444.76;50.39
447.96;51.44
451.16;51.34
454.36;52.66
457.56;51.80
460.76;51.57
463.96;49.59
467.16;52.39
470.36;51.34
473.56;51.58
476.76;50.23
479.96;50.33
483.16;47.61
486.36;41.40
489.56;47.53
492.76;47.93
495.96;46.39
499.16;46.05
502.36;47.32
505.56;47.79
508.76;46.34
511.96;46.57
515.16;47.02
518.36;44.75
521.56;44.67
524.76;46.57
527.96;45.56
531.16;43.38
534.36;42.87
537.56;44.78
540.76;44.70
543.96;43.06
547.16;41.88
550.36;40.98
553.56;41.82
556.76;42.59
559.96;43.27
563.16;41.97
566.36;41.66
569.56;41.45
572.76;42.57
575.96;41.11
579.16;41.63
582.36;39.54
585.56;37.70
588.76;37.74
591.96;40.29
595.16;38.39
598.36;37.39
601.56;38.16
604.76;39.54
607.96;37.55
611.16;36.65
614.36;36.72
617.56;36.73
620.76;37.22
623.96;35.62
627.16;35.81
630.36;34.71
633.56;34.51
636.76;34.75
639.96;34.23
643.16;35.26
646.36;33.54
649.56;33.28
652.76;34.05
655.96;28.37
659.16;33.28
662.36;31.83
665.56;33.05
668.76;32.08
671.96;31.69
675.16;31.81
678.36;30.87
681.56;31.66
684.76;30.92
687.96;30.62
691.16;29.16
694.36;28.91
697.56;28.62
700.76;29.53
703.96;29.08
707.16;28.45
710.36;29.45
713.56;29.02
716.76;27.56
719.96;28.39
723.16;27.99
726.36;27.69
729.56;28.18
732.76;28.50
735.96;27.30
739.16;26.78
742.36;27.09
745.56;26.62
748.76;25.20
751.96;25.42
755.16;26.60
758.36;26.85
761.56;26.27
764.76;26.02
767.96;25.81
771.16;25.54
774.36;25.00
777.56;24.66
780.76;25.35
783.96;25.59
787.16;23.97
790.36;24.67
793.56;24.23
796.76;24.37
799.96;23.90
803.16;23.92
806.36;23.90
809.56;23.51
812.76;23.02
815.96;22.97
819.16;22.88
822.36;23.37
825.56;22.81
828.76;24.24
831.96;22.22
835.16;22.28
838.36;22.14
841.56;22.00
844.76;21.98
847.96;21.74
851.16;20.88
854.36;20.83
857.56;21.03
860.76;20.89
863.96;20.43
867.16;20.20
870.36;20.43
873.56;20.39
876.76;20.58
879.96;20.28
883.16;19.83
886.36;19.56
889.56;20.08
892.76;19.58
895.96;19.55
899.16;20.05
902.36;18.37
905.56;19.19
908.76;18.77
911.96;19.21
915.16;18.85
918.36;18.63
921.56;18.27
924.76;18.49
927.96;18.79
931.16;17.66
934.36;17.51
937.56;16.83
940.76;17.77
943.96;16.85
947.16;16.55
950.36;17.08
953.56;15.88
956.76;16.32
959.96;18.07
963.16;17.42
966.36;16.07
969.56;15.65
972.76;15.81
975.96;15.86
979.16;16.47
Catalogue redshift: 0.00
